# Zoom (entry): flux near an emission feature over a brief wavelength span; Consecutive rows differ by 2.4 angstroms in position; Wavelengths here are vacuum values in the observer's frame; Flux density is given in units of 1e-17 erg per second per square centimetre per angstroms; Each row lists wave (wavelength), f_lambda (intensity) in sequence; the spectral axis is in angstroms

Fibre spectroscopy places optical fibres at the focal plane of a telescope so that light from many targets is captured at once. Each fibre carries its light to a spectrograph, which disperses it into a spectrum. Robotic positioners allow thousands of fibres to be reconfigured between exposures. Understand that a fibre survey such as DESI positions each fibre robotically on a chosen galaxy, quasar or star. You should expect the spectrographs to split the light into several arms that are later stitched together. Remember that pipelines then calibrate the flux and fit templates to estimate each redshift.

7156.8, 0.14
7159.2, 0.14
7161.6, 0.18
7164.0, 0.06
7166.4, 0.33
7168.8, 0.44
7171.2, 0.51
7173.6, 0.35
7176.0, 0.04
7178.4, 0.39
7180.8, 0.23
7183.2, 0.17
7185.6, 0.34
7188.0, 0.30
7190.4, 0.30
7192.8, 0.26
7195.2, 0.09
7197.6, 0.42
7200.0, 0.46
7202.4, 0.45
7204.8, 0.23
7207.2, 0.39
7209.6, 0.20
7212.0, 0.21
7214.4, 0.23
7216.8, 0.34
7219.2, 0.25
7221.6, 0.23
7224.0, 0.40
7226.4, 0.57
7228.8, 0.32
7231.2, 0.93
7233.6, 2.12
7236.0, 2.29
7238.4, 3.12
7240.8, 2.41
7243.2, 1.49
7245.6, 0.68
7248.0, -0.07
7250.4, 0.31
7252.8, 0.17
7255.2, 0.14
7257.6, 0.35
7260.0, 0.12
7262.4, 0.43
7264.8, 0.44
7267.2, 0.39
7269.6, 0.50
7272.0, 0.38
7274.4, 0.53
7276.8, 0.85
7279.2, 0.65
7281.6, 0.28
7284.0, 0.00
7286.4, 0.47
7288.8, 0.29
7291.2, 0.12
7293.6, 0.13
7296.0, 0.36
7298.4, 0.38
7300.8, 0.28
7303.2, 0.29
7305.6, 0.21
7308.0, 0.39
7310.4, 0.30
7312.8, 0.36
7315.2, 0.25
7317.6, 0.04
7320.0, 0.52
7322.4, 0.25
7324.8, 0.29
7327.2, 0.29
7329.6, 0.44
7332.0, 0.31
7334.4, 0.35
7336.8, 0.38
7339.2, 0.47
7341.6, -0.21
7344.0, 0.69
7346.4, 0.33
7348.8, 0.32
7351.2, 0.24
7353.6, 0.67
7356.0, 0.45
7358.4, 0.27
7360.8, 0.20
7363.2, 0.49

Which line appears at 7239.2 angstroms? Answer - [O II] 3727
